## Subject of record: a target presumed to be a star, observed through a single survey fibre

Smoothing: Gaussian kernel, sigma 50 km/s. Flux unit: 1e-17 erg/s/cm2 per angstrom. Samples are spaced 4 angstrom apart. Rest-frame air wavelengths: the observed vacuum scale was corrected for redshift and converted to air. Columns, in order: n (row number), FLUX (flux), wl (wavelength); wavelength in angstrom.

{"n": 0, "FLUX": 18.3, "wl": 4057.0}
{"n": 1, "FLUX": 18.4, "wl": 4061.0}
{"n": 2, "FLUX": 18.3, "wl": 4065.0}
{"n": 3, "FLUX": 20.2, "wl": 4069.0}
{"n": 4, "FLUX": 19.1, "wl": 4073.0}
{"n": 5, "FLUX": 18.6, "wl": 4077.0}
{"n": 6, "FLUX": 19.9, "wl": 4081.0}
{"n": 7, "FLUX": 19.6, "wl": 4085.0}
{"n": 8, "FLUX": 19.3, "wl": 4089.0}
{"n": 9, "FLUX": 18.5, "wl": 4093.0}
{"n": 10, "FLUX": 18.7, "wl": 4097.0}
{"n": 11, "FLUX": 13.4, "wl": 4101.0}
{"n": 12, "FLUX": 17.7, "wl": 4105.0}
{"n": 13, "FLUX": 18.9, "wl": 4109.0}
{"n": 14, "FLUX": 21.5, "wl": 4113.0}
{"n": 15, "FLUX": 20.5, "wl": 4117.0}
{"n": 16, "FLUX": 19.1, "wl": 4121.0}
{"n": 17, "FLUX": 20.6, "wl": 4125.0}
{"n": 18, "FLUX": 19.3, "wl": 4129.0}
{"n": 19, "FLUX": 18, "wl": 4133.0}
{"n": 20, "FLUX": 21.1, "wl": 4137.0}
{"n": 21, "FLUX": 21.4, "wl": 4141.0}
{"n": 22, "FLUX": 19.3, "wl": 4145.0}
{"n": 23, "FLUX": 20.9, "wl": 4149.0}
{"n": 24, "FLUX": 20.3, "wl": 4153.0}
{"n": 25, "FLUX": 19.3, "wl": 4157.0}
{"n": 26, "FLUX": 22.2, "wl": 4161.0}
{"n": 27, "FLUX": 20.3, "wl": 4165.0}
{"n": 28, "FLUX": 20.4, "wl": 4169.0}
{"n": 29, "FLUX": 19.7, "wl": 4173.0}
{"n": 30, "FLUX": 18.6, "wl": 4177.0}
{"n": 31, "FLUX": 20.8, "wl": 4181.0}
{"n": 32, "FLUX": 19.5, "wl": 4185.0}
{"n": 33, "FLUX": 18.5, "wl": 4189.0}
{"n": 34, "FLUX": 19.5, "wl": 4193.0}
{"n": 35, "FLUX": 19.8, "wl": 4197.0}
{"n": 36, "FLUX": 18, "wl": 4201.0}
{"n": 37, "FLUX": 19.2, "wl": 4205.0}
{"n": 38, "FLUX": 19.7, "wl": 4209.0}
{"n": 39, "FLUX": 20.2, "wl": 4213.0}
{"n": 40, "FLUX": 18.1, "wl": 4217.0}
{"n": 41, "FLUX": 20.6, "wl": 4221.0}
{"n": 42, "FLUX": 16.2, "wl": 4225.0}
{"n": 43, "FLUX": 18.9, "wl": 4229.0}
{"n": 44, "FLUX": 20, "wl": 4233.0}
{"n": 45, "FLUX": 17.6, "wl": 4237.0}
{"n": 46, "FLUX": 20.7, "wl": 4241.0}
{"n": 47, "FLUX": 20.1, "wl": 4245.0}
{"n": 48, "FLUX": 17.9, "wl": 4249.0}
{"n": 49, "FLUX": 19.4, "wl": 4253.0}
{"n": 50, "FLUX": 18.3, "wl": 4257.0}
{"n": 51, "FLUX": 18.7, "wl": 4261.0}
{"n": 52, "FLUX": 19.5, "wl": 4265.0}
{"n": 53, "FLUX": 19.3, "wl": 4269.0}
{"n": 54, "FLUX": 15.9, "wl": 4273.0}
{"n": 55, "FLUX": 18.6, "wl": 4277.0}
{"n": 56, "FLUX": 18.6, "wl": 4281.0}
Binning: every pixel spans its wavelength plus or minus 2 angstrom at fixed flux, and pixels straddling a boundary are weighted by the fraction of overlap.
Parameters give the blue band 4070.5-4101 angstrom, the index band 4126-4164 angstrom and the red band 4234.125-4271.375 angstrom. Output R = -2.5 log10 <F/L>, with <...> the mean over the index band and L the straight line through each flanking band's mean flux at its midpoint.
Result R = -0.08 mag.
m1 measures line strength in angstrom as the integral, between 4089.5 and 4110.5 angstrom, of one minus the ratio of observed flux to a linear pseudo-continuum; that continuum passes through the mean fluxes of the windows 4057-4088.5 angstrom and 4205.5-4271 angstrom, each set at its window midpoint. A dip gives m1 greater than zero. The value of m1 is 1.7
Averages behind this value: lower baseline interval 19.1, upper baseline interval 19.1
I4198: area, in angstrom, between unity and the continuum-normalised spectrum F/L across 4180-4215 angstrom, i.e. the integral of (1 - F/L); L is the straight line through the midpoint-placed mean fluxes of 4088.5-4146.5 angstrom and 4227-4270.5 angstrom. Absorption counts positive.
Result -0.5 angstrom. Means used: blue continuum 19.1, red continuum 19.1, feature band 19.4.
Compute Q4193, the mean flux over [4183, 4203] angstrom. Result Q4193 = 19.1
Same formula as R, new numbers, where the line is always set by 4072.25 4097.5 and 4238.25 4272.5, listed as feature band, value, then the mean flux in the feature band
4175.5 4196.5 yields -0.019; 19.4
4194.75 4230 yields 0.006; 19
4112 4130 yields -0.059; 20.2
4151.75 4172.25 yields -0.075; 20.5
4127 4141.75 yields -0.040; 19.8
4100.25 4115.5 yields 0.046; 18.3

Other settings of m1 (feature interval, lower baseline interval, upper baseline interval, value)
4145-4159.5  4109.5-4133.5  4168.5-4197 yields -0.3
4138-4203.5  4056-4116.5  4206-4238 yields -3.6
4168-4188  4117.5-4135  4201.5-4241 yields -0.6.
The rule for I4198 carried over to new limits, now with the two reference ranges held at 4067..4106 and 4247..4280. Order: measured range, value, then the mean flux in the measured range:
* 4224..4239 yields 0.1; 18.3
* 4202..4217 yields -0.7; 19.4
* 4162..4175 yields -1.3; 20.3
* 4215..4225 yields -0.1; 18.7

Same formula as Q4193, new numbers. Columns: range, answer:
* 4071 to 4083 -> 19.2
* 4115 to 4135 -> 19.5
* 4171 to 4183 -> 19.7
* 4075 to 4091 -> 19.4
